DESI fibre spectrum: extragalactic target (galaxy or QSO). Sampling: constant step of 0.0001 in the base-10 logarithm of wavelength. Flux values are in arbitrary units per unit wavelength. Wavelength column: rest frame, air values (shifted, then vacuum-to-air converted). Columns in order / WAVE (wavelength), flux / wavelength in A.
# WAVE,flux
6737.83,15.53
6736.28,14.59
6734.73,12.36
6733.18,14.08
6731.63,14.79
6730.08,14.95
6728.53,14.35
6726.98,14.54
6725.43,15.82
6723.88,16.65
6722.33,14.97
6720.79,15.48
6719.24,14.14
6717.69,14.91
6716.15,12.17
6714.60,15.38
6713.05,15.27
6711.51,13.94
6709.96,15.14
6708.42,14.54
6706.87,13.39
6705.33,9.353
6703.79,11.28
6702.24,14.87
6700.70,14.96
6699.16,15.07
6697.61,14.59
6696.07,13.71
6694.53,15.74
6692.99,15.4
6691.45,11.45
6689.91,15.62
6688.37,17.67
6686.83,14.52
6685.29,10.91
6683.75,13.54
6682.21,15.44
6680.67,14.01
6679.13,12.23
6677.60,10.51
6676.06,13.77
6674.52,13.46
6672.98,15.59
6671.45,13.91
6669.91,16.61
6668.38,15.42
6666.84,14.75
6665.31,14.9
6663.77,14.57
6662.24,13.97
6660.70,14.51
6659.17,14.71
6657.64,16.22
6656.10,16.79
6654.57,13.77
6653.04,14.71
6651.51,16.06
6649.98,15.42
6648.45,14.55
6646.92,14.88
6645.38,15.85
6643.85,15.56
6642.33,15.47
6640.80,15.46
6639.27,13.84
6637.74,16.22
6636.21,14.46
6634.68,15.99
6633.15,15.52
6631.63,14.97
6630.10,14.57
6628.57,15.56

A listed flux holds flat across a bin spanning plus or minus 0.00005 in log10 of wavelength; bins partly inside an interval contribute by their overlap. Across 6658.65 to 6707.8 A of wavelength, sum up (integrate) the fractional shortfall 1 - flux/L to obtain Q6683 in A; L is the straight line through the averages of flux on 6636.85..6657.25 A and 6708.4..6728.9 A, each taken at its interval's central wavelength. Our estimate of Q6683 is 3.2 A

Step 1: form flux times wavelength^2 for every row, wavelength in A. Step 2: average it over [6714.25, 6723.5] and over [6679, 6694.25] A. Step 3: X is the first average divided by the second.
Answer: 1.04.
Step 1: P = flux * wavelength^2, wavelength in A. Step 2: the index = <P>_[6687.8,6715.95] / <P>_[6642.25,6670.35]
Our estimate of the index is 0.95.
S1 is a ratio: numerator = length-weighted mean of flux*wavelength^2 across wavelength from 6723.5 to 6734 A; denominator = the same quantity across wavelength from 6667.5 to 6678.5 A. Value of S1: 1.07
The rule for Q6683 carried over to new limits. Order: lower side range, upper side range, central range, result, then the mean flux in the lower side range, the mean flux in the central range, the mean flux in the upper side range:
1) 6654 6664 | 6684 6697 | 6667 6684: 0.7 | 15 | 14.1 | 14.4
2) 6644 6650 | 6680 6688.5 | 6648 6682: 0.2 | 15.2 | 14.6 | 14.1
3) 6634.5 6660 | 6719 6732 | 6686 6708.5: 1.6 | 15.3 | 14.1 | 15.1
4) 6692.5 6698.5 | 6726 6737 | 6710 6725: -0.3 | 14.8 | 14.8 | 14.3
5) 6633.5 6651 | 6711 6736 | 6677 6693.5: 1.3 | 15.3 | 13.8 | 14.6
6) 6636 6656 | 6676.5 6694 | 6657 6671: -0.5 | 15.2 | 15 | 13.8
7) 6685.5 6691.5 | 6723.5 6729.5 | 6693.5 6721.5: 1.7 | 14.9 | 14.1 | 15.2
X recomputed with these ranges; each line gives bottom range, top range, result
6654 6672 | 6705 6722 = 0.95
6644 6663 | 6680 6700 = 0.96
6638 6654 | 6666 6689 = 0.94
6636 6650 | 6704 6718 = 0.92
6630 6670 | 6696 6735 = 0.96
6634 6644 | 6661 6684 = 0.94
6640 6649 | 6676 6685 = 0.86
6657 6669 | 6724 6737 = 1.00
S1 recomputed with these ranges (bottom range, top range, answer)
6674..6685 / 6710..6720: 1.10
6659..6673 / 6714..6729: 1.02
